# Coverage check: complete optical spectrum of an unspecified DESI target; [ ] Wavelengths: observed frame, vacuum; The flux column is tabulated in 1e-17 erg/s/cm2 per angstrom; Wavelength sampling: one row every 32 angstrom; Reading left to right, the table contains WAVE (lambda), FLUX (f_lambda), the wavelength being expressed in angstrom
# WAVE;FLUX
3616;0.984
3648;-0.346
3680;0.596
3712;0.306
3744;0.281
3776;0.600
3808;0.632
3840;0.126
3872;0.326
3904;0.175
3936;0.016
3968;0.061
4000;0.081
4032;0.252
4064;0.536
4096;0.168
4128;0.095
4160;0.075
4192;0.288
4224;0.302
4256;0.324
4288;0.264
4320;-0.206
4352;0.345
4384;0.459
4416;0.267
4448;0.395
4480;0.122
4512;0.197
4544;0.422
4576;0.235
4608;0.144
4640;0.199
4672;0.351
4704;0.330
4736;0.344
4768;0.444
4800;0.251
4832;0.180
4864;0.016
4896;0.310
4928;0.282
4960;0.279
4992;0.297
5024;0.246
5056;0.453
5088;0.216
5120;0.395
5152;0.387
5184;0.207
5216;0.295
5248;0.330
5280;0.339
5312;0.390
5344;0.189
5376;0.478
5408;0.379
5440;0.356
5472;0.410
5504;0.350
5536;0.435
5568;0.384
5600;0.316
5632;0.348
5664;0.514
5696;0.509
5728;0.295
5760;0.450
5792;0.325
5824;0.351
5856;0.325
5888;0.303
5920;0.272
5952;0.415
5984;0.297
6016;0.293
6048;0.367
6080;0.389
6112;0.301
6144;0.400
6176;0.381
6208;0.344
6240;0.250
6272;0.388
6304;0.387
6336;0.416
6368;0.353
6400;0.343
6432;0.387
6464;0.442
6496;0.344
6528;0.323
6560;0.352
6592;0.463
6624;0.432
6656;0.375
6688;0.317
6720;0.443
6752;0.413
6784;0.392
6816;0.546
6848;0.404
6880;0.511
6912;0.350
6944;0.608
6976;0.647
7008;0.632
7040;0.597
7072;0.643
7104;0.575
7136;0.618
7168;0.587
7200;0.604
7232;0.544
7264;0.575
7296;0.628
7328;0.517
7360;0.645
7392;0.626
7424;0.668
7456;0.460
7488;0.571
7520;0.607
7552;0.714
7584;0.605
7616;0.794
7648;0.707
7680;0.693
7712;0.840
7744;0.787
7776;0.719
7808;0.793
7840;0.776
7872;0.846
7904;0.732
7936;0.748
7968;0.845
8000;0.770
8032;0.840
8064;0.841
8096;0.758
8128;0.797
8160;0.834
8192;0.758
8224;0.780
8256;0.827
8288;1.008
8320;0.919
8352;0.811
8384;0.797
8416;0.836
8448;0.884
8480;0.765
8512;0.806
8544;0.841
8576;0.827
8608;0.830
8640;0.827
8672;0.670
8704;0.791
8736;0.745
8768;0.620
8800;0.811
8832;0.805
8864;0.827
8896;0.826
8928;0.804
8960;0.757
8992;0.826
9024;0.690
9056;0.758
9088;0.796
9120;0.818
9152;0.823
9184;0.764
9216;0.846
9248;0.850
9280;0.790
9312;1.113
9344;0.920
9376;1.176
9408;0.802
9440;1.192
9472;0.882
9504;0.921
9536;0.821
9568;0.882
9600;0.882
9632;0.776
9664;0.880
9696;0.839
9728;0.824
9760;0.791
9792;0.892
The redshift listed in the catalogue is 0.74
